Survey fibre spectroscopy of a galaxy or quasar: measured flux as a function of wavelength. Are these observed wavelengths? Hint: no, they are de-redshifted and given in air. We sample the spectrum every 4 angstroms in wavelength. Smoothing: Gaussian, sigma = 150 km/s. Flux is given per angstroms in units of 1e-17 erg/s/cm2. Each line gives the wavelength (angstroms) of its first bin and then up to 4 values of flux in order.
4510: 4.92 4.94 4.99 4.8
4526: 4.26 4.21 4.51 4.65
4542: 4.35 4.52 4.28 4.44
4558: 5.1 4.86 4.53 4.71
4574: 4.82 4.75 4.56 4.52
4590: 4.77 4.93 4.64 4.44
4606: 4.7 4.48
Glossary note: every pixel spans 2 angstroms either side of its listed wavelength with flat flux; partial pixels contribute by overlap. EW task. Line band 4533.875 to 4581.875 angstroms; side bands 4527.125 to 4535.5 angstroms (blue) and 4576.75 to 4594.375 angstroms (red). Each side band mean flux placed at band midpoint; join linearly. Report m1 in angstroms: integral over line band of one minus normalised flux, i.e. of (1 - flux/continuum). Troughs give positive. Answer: -1.3 angstroms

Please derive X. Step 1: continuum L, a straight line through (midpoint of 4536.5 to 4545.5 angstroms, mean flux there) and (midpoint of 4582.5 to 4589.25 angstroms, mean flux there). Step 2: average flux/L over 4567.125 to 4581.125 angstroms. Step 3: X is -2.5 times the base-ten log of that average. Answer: -0.04 mag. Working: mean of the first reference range 4.5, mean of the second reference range 4.58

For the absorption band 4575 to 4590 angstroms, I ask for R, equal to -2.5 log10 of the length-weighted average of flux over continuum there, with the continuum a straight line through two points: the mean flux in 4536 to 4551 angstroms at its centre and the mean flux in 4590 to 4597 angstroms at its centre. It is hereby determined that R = 0.03 mag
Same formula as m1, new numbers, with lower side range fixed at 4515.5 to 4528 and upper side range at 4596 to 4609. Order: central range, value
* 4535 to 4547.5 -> 0.4 angstroms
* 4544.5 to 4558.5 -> 0.4 angstroms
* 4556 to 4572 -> -0.6 angstroms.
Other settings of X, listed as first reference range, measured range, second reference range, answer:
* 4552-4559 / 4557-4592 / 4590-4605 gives 0.00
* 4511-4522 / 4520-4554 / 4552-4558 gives 0.08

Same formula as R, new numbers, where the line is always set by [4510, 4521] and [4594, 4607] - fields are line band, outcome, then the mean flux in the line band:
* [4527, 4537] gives 0.118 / 4.38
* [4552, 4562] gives 0.001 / 4.79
